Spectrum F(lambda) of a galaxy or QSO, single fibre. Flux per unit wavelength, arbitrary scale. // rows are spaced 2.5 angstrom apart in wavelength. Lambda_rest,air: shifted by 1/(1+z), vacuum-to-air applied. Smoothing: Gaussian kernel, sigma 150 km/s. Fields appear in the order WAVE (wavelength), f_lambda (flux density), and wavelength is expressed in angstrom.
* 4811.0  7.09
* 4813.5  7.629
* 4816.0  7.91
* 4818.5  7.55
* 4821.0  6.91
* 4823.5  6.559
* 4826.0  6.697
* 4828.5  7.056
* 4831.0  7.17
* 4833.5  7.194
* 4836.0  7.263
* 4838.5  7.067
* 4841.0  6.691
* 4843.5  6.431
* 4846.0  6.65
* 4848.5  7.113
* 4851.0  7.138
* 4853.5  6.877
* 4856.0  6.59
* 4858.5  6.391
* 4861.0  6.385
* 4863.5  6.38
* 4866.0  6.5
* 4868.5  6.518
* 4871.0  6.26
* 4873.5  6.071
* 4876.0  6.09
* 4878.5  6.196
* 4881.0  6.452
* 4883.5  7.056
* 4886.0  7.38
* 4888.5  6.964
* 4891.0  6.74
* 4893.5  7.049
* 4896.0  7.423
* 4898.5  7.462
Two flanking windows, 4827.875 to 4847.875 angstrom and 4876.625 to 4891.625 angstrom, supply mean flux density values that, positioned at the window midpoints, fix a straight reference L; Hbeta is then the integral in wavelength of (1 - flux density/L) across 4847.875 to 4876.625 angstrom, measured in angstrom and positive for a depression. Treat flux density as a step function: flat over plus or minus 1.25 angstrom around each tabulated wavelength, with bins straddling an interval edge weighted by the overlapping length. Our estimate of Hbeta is 1.4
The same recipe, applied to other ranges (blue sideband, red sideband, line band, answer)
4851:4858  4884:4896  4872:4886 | 1.0 angstrom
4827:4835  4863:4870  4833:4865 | 0.1 angstrom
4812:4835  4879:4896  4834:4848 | 0.5 angstrom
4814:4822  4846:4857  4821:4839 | 0.7 angstrom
